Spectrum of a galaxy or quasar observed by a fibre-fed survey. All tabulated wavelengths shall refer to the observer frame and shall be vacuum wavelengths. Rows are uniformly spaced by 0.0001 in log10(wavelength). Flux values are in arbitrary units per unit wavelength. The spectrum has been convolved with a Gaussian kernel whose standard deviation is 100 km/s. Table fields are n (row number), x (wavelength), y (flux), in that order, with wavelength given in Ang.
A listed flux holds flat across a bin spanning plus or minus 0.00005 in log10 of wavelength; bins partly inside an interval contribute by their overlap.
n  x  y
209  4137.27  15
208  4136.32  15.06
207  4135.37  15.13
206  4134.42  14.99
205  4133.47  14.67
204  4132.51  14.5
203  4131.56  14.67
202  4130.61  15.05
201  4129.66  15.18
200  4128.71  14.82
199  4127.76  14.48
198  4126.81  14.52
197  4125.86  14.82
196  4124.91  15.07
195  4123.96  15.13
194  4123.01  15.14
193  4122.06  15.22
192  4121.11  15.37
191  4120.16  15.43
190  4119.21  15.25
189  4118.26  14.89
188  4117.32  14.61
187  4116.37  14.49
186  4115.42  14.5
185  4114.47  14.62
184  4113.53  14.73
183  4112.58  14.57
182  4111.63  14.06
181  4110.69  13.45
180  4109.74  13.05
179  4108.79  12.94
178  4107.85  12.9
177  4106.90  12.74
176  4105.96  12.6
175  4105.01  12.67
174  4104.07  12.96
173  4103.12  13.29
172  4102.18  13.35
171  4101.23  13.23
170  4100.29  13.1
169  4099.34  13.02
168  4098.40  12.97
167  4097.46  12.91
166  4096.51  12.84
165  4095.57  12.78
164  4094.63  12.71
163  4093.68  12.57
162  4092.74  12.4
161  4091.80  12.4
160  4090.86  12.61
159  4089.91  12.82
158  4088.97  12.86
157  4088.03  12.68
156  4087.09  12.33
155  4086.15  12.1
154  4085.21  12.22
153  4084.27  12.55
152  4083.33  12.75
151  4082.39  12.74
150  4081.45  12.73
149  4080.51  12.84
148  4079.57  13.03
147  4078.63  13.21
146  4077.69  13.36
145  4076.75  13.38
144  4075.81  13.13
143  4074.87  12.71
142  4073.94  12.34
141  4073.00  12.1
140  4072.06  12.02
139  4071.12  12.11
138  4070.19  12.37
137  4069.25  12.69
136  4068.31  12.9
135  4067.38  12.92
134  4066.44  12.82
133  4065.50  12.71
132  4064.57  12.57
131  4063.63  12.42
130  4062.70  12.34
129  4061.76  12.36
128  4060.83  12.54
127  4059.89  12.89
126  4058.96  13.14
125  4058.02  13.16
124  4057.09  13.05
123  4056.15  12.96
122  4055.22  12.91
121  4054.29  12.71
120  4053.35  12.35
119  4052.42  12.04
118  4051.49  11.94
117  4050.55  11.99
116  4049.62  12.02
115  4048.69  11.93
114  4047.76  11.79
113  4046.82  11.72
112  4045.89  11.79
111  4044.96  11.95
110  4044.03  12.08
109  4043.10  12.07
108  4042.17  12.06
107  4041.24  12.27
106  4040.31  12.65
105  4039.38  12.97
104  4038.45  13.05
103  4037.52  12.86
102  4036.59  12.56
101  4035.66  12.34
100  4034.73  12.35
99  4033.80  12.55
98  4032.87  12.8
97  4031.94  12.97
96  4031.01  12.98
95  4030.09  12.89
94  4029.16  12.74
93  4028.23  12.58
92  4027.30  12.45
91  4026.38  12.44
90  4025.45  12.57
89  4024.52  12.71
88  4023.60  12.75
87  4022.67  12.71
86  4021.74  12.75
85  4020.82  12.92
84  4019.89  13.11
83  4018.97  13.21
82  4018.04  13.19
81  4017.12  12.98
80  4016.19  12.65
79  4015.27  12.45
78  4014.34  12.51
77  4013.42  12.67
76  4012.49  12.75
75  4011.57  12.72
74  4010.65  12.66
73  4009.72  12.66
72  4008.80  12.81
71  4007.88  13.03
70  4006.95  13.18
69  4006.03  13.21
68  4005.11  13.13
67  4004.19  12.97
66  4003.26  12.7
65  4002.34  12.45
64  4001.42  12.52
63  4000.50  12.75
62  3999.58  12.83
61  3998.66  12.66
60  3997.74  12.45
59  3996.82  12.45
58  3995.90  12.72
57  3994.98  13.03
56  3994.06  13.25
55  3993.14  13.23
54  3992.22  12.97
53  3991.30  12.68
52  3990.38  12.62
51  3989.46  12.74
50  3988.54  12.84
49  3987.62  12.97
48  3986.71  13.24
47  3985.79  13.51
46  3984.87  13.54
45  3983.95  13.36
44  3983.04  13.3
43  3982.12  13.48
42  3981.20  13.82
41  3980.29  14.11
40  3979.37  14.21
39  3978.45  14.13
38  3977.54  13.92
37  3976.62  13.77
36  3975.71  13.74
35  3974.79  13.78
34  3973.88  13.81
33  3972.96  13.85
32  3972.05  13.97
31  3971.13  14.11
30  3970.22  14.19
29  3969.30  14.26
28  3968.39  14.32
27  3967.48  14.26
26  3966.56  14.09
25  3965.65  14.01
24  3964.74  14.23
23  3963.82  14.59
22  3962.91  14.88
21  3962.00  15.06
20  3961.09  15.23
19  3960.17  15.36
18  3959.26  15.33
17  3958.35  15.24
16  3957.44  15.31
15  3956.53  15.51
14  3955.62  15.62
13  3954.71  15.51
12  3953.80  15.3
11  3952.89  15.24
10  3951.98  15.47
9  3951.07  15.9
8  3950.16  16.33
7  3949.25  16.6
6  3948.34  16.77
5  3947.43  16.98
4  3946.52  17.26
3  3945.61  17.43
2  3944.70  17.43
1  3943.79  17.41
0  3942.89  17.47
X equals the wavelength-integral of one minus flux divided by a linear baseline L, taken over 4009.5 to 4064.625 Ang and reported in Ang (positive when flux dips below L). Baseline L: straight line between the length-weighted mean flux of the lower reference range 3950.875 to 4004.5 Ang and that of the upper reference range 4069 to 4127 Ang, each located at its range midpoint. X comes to 4.2 Ang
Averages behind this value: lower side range 13.9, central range 12.6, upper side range 13.3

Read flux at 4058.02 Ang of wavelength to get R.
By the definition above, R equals 13.16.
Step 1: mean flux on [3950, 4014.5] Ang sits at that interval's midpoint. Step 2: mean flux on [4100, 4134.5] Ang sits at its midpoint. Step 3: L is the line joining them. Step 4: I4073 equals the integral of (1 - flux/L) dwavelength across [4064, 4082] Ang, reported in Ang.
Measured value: 1.73 Ang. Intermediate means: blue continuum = 13.8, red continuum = 14.2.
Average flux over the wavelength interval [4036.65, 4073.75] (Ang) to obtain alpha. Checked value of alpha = 12.4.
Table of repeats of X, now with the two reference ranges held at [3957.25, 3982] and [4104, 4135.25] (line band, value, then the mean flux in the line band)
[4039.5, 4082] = 5.5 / 12.5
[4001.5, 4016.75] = 1.7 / 12.8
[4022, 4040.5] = 2.1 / 12.7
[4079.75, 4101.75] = 2.6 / 12.7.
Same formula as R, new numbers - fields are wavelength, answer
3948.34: 16.77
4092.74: 12.4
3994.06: 13.25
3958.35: 15.24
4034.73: 12.35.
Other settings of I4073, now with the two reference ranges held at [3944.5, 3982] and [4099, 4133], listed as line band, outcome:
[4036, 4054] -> 2.9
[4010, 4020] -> 1.3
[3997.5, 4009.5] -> 1.6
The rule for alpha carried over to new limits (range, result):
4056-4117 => 12.9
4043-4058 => 12.2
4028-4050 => 12.4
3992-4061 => 12.6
